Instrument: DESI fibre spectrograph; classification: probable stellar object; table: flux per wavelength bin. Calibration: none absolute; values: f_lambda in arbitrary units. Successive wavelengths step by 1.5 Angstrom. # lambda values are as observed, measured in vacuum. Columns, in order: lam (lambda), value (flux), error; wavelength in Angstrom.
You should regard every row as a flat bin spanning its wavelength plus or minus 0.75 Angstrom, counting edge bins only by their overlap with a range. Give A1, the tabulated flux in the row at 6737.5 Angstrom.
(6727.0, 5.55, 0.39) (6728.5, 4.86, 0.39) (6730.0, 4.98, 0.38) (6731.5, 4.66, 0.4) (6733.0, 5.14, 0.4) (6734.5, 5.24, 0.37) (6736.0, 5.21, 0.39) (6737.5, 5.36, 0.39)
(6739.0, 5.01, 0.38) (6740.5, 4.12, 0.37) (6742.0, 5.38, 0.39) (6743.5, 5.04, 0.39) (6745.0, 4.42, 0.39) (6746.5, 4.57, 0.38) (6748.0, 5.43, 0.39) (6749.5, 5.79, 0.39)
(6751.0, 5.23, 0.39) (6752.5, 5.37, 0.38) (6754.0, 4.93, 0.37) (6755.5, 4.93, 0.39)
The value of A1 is 5.36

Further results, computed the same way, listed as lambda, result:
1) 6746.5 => 4.57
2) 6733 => 5.14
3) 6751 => 5.23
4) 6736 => 5.21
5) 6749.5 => 5.79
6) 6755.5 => 4.93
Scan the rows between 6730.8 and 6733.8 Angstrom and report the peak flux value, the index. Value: 5.14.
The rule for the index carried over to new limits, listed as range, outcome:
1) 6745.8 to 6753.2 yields 5.79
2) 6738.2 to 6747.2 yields 5.38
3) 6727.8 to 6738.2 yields 5.36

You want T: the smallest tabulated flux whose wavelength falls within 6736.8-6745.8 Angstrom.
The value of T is 4.12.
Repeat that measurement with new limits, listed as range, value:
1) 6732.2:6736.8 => 5.14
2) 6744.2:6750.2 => 4.42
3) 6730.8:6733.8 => 4.66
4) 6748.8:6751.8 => 5.23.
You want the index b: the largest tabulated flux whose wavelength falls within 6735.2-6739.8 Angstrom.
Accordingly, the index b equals 5.36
